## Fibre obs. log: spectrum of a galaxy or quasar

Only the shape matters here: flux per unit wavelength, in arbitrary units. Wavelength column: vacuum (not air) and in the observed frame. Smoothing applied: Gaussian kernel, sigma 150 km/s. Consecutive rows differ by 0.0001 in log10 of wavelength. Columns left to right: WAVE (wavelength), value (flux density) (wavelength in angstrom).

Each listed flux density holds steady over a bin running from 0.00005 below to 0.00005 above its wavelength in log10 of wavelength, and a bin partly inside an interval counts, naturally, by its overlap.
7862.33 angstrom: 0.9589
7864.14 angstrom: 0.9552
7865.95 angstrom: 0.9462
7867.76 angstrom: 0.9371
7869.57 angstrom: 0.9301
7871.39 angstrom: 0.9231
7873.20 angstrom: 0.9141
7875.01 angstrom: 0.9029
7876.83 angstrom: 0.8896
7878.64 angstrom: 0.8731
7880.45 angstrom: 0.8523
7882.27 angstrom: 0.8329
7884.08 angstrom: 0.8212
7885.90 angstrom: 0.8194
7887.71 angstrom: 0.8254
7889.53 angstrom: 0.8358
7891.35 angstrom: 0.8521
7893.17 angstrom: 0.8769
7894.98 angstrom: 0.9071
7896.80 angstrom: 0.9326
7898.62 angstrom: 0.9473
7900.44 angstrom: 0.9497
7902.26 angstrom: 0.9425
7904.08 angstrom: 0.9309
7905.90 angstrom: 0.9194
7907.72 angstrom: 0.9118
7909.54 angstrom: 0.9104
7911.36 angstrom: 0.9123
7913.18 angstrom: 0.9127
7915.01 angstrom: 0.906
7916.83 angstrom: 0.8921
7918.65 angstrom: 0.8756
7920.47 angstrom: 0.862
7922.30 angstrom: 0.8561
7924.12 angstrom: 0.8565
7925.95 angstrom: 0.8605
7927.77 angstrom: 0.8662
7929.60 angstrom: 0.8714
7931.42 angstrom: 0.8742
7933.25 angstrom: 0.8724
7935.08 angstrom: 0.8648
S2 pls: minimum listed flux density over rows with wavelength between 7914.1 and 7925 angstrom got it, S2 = 0.8561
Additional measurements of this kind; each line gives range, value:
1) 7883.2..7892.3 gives 0.8194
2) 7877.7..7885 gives 0.8212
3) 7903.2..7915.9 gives 0.906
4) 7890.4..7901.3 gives 0.8521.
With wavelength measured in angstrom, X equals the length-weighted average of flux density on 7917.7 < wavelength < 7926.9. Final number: 0.863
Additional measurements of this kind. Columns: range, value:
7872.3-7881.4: 0.886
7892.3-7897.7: 0.907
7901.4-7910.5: 0.923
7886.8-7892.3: 0.837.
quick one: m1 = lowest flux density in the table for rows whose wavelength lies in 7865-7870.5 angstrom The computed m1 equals 0.9301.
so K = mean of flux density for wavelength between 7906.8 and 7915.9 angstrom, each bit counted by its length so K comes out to 0.91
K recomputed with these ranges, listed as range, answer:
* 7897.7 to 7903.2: 0.946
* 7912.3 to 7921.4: 0.889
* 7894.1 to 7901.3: 0.934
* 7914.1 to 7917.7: 0.9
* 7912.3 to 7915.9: 0.907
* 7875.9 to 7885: 0.854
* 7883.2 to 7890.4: 0.825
